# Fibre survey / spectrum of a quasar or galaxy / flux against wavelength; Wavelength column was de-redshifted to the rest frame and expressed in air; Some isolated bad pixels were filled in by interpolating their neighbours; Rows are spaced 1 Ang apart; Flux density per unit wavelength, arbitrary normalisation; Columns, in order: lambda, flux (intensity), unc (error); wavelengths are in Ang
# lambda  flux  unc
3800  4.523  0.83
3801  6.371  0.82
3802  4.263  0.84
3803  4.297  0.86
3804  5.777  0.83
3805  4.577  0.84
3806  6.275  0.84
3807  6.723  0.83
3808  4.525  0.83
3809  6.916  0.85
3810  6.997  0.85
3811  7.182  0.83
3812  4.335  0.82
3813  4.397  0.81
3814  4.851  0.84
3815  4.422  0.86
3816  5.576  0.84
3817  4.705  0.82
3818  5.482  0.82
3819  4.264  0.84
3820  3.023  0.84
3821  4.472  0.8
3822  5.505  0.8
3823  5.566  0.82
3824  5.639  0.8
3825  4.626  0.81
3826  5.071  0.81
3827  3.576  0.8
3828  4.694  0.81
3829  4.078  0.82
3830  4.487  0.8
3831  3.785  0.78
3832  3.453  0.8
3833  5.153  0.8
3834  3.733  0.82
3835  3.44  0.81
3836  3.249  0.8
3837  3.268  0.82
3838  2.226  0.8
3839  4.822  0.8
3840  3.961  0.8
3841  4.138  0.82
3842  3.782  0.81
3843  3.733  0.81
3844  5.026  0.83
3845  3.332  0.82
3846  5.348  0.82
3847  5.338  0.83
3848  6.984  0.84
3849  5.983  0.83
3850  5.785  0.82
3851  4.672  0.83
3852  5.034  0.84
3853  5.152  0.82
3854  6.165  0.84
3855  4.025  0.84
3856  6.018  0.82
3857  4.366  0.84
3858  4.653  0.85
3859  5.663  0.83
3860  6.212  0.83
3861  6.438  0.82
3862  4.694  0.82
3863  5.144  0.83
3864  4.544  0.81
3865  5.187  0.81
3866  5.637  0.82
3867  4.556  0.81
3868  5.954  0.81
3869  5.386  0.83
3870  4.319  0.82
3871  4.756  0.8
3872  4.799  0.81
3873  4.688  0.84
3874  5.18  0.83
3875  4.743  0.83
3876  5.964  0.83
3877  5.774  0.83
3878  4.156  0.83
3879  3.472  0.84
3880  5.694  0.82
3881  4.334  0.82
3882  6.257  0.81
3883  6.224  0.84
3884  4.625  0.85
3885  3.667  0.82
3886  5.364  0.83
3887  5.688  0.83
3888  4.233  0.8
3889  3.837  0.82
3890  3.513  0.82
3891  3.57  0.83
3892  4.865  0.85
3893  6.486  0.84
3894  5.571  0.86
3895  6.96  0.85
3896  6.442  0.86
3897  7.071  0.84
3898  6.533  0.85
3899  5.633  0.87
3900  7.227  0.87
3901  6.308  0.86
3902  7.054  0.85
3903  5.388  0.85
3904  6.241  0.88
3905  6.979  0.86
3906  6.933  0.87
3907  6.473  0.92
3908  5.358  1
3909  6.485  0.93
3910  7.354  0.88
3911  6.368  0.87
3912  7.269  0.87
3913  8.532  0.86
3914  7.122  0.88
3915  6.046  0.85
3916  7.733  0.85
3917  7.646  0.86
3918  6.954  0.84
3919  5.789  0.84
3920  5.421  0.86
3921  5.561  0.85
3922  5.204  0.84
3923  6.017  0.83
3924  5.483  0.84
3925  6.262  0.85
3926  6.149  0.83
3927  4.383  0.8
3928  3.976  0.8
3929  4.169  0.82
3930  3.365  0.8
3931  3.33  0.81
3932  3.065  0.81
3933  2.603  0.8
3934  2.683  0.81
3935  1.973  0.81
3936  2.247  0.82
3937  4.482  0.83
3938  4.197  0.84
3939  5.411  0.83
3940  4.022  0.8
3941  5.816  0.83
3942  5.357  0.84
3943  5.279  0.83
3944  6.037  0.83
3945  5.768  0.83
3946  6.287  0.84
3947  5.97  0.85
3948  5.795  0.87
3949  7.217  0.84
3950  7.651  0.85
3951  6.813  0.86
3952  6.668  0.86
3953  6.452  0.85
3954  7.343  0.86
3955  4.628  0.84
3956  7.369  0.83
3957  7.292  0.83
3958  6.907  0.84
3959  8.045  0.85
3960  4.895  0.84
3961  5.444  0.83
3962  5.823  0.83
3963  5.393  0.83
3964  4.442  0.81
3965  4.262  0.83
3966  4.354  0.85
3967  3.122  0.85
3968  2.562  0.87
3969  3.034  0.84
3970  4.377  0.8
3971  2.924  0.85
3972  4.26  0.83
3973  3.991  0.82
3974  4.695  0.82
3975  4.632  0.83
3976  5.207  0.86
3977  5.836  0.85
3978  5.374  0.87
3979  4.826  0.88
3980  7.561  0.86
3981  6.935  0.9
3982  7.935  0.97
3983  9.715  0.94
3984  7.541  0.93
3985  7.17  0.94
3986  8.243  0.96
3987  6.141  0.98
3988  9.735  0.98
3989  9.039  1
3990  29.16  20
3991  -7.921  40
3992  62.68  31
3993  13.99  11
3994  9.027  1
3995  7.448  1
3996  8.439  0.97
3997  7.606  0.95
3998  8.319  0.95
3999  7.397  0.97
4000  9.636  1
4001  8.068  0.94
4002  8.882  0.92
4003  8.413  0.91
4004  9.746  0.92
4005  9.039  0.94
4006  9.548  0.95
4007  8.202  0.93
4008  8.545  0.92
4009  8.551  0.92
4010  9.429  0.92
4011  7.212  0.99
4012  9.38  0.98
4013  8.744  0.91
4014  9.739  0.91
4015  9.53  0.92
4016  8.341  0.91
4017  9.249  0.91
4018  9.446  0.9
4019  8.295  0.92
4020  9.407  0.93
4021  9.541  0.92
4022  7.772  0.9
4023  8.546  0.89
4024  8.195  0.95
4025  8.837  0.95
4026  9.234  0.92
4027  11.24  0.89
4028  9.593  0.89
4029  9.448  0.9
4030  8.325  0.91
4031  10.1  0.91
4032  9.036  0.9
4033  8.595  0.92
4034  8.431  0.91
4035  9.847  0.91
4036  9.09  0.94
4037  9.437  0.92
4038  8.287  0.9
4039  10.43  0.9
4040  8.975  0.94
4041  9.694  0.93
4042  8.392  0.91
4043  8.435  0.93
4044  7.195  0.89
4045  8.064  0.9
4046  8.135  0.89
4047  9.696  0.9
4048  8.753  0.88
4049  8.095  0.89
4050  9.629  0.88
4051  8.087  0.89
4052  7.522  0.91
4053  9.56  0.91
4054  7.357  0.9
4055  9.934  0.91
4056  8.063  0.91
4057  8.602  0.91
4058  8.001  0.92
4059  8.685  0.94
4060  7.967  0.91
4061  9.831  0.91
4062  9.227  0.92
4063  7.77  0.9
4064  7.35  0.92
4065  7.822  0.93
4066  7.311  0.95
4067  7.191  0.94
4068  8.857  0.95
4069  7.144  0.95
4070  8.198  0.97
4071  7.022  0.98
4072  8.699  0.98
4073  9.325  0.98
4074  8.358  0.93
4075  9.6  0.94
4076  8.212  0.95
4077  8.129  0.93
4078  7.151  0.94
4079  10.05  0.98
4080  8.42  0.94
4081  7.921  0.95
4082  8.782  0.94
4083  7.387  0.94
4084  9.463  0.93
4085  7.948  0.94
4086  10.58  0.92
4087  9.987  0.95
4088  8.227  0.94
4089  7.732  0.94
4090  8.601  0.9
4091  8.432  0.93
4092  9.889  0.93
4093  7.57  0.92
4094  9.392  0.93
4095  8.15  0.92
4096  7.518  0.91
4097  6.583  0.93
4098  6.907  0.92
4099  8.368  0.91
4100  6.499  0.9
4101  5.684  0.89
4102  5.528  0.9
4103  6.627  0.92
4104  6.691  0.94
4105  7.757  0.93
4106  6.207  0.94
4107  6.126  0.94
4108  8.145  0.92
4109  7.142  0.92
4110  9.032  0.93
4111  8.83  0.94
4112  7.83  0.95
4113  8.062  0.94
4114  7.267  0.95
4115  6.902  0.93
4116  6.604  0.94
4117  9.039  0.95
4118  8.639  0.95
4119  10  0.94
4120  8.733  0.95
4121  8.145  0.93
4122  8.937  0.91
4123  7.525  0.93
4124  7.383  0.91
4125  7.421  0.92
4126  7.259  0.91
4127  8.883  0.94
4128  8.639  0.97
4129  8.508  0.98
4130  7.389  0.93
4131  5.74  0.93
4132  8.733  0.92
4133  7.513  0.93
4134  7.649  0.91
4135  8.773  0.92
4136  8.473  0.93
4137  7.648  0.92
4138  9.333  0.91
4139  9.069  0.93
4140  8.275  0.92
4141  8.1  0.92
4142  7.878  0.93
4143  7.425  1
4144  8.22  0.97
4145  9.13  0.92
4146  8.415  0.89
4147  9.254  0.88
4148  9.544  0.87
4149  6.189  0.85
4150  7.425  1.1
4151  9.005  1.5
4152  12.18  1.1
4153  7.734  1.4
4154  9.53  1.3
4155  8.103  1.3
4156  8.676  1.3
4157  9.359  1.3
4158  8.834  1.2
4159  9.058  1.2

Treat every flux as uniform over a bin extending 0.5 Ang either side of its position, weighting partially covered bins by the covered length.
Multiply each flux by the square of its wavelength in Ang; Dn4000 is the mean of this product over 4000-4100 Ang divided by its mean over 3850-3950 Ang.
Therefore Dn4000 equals 1.73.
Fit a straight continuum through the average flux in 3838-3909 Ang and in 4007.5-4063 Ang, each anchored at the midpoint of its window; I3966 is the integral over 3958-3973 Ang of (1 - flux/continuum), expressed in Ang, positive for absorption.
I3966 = 5.6 Ang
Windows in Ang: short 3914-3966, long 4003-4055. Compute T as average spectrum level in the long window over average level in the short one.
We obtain 1.64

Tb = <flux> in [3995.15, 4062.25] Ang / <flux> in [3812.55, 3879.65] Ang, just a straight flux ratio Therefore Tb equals 1.9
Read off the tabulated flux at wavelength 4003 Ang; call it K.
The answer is 8.413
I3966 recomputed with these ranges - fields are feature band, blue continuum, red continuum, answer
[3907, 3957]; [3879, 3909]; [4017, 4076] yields 6.1 Ang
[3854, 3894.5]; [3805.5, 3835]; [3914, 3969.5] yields 0.5 Ang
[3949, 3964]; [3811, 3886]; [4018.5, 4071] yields 1.0 Ang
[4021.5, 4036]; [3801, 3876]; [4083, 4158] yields -4.1 Ang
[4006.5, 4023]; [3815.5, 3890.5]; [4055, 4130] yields -4.3 Ang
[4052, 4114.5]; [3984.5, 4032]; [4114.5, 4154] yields 6.5 Ang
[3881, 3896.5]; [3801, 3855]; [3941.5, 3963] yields 1.2 Ang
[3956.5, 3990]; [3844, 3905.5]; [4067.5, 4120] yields 2.1 Ang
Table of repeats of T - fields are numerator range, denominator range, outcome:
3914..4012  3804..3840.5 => 1.46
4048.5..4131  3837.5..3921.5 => 1.47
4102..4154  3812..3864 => 1.72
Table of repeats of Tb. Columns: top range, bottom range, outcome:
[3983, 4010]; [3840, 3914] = 1.99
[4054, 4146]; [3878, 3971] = 1.48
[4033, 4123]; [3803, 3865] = 1.69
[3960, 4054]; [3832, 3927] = 1.57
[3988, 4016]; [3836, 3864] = 2.26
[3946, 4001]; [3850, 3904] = 1.44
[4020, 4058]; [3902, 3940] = 1.63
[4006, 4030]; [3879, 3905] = 1.62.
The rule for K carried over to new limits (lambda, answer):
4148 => 9.544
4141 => 8.1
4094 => 9.392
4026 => 9.234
